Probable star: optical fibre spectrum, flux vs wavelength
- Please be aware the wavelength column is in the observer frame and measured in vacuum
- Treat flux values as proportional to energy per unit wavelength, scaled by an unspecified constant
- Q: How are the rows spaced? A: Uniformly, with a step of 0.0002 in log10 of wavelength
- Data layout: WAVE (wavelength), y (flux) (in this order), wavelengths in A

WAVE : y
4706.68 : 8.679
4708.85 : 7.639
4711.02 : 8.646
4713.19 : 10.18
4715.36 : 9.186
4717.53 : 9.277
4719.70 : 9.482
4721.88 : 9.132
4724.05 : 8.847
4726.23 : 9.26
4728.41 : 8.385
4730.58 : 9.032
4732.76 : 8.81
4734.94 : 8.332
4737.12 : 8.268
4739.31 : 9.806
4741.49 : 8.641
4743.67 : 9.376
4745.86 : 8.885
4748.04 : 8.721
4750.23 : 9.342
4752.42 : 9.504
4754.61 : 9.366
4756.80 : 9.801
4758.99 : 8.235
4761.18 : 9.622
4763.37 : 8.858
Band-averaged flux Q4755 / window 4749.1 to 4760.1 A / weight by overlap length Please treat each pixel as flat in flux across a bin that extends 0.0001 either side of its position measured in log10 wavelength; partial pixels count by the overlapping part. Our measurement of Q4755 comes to 9.25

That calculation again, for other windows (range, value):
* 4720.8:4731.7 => 8.93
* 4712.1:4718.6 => 9.55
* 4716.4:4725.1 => 9.19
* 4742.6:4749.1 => 9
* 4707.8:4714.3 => 8.83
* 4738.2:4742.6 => 9.22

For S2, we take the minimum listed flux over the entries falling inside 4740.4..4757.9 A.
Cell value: 8.641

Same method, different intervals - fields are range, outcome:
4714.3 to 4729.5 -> 8.385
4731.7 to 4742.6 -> 8.268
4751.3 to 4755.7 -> 9.366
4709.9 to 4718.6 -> 8.646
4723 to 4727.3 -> 8.847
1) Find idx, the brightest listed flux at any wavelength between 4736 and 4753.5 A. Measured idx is 9.806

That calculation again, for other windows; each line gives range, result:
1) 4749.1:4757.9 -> 9.801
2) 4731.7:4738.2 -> 8.81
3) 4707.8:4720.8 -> 10.18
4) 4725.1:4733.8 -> 9.26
